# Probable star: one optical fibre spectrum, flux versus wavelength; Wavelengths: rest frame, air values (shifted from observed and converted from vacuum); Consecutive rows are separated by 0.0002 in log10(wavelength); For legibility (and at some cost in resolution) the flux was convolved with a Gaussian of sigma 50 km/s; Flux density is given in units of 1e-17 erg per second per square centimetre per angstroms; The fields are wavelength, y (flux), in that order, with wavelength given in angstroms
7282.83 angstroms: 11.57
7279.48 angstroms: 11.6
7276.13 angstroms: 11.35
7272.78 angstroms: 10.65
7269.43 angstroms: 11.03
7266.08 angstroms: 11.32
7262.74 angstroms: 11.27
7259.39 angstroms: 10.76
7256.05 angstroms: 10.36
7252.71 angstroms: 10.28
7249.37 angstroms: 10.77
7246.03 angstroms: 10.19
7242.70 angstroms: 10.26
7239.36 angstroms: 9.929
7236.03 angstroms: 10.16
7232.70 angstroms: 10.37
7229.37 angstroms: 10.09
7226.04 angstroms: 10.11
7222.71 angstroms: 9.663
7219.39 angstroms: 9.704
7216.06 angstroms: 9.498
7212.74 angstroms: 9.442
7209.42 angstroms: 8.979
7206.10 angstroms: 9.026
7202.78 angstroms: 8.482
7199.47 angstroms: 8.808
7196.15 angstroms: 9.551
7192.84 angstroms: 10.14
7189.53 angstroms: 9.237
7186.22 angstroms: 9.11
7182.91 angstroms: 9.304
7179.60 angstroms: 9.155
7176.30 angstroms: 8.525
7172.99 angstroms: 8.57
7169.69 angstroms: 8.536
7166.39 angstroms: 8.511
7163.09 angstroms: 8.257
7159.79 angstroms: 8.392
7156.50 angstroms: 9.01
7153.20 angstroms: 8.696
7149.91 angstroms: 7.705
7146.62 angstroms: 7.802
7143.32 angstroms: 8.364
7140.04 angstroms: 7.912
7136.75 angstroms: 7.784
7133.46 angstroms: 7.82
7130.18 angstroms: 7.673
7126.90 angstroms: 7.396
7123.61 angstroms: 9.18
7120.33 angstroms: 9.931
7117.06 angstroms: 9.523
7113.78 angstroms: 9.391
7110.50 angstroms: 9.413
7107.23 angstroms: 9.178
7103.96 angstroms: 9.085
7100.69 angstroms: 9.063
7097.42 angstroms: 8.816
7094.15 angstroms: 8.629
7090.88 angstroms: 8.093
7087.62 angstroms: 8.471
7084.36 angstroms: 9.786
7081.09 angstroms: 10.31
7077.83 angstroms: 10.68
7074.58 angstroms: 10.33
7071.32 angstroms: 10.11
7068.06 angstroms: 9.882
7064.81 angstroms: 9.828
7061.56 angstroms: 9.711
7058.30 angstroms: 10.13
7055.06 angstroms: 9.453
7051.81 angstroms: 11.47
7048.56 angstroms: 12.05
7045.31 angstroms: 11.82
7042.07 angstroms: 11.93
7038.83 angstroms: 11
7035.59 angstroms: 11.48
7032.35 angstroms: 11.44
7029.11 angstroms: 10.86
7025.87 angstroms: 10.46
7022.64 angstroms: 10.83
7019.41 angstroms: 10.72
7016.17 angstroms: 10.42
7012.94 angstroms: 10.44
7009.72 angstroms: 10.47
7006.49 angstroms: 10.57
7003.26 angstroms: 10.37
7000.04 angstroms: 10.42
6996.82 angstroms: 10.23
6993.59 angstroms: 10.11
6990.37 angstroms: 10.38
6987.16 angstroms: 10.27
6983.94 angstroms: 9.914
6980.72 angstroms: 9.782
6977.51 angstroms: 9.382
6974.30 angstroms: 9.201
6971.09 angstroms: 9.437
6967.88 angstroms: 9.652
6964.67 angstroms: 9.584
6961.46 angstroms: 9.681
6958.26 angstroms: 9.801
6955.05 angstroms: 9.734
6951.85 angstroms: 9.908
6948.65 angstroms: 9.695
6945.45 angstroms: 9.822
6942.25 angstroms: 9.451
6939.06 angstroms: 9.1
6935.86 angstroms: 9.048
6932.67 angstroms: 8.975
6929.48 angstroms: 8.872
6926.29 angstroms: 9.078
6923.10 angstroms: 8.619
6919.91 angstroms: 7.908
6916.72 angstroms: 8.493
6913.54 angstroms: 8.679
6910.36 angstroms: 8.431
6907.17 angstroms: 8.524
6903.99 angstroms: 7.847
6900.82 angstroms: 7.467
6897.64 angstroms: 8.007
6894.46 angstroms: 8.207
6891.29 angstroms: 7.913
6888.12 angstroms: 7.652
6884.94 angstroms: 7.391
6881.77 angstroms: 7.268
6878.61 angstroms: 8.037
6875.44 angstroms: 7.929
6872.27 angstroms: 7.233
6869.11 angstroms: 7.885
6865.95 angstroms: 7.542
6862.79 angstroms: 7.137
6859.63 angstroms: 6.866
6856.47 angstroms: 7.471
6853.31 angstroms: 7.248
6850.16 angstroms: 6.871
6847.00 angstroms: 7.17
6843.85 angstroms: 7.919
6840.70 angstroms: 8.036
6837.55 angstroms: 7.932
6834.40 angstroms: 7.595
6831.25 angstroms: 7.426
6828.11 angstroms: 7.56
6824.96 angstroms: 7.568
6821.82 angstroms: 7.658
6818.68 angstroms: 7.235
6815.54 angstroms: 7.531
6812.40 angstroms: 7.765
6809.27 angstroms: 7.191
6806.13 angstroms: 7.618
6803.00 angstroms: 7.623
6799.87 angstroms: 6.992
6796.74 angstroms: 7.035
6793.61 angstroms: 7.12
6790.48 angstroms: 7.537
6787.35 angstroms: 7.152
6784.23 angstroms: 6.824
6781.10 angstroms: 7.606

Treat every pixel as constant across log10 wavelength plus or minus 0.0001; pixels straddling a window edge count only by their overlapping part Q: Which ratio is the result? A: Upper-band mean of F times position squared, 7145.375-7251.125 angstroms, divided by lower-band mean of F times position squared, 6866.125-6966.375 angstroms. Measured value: 1.17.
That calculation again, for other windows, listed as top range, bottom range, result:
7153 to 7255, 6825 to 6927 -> 1.33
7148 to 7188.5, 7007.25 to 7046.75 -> 0.82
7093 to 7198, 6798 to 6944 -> 1.20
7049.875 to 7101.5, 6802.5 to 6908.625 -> 1.36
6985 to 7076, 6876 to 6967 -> 1.26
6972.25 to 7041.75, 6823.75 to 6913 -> 1.42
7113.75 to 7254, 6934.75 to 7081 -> 0.93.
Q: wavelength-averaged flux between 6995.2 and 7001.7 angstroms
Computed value 10.3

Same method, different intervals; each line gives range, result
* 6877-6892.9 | 7.66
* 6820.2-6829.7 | 7.59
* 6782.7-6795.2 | 7.16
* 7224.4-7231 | 10.1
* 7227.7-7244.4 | 10.2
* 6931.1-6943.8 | 9.15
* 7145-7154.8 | 8.07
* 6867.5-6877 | 7.68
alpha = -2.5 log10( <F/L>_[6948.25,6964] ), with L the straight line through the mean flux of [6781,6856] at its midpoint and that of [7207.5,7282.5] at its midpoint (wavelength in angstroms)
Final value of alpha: -0.17 mag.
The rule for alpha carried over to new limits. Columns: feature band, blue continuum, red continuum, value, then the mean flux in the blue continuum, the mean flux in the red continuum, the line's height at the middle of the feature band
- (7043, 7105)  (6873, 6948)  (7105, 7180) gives -0.17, 8.38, 8.55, 8.5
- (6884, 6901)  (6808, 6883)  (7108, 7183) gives -0.02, 7.51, 8.55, 7.67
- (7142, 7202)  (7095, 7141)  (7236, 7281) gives 0.09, 8.73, 10.7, 9.5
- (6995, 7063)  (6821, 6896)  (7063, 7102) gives -0.19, 7.56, 9.5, 9.04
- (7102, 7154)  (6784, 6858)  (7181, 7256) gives 0.08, 7.43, 9.7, 9.18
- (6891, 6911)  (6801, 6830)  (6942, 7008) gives 0.10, 7.52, 9.88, 8.79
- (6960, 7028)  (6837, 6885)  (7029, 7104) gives -0.10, 7.49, 10.2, 9.24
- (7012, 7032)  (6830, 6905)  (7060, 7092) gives -0.16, 7.58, 9.75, 9.19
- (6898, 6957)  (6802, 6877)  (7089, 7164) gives -0.13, 7.5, 8.57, 7.83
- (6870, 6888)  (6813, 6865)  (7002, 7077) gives 0.07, 7.46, 10.7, 8.1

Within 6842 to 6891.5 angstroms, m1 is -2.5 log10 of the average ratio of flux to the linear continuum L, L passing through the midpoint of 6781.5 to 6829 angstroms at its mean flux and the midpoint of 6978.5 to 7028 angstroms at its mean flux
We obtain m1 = 0.11 mag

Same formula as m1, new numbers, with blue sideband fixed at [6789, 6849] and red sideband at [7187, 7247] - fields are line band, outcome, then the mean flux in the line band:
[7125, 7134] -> 0.20 mag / 7.65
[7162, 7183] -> 0.09 mag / 8.66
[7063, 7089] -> -0.12 mag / 9.94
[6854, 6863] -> 0.08 mag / 7.17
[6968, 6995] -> -0.17 mag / 9.8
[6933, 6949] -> -0.15 mag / 9.37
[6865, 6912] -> 0.01 mag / 7.83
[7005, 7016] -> -0.23 mag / 10.5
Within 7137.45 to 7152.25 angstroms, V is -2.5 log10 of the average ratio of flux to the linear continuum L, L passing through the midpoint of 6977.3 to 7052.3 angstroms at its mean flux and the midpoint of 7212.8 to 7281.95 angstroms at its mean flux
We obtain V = 0.31 mag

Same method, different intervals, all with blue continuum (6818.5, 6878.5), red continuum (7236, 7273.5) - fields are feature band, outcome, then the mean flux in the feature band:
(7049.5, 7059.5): -0.16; 10.5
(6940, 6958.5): -0.17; 9.71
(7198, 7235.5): 0.09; 9.5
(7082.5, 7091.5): 0.05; 8.9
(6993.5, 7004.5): -0.19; 10.3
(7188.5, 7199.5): 0.07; 9.54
